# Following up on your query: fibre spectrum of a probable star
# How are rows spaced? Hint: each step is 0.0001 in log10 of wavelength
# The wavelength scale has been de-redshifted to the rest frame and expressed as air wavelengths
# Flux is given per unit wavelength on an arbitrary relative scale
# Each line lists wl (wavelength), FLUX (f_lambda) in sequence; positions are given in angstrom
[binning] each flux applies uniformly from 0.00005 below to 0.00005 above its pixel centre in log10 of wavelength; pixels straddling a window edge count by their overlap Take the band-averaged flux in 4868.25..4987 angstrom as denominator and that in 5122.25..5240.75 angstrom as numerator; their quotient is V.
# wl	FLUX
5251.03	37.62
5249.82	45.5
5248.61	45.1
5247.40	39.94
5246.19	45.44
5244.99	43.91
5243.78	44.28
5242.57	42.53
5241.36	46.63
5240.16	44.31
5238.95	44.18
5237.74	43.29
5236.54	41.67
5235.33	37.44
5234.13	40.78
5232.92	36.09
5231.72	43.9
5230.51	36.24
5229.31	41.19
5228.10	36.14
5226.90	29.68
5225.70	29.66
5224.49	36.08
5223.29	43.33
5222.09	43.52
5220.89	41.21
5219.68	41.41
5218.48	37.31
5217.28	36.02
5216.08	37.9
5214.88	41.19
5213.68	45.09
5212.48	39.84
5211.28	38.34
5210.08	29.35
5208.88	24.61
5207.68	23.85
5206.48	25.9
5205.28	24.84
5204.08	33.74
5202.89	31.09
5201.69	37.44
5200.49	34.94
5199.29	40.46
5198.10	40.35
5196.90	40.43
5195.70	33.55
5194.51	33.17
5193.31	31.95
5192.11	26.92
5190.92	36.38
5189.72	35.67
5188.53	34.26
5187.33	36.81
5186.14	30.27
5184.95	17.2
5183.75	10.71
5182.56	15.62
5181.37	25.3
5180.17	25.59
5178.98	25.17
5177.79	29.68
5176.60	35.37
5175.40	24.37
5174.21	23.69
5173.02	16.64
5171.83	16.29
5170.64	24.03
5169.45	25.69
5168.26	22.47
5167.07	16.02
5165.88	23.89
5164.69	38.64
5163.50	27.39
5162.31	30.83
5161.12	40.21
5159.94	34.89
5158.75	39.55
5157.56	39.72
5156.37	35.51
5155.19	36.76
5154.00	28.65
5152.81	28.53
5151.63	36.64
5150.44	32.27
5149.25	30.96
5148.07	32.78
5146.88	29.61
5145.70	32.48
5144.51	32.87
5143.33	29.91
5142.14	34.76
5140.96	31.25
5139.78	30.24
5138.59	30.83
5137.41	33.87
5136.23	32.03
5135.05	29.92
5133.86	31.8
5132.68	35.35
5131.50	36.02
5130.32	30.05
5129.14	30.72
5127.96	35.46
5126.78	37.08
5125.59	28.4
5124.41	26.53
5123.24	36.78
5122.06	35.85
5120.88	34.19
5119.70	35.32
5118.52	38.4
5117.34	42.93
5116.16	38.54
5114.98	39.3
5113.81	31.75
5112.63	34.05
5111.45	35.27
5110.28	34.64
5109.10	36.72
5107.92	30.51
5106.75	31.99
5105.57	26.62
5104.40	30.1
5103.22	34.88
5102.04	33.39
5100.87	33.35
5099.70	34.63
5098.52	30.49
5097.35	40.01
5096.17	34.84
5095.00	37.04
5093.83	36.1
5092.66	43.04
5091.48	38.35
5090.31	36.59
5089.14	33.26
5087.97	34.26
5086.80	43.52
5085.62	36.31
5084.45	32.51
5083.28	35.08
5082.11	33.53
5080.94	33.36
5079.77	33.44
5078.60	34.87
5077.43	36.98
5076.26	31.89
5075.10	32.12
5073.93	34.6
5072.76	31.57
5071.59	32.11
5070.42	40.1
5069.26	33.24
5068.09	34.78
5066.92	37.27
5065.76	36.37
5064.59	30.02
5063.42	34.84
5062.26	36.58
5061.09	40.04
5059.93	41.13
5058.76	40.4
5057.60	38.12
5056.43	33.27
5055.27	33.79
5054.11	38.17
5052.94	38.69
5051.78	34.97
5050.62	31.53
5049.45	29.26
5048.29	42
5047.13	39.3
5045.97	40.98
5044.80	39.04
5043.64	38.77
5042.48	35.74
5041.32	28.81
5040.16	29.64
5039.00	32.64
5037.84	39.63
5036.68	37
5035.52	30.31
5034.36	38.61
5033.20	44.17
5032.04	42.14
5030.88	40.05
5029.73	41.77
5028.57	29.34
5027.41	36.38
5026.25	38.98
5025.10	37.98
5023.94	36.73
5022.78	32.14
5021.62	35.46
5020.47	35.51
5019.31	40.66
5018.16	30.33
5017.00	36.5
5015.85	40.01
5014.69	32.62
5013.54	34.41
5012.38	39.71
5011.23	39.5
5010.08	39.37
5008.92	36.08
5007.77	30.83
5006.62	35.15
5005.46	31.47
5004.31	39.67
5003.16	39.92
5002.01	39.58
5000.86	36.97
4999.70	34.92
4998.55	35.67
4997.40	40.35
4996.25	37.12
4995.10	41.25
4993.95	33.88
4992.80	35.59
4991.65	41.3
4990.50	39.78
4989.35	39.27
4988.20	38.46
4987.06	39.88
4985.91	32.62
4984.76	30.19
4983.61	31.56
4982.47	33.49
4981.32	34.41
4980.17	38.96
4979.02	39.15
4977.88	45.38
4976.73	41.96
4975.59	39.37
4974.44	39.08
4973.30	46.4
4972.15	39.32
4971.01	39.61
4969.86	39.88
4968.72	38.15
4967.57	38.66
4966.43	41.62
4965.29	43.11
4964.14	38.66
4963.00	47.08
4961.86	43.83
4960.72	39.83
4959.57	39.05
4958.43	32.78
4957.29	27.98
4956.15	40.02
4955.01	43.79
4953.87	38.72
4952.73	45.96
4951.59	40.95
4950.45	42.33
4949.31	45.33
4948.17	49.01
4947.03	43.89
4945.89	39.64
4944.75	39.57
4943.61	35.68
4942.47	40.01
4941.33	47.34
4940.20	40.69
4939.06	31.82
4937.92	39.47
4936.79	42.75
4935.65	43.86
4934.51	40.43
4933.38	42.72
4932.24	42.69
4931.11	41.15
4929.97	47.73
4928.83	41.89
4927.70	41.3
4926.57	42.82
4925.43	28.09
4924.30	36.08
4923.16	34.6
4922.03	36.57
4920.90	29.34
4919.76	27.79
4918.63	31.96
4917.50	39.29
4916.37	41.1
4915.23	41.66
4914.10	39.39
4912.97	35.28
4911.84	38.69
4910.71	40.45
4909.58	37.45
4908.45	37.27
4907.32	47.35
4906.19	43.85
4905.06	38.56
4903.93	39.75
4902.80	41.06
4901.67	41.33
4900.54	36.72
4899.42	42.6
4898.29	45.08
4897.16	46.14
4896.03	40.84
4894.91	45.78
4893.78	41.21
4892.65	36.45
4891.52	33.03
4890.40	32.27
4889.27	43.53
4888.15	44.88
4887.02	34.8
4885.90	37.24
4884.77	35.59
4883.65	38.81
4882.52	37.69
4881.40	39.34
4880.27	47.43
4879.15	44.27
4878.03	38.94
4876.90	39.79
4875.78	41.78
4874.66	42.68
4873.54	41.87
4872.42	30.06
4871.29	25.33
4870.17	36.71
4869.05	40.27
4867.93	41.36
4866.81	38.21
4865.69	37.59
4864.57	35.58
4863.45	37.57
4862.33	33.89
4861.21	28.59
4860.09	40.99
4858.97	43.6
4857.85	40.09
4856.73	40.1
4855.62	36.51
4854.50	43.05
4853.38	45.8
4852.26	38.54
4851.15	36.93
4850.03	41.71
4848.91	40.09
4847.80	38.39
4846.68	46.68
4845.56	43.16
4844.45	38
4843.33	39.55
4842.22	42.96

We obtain 0.83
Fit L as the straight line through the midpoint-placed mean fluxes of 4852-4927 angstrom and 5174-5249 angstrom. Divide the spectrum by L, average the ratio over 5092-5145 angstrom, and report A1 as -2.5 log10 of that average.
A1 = 0.07 mag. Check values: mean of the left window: 38.7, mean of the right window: 35.2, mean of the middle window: 34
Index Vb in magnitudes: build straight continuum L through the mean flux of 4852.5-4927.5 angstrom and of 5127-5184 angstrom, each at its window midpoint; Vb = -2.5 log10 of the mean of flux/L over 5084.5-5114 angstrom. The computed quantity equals -0.10 mag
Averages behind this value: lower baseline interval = 38.7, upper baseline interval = 29.8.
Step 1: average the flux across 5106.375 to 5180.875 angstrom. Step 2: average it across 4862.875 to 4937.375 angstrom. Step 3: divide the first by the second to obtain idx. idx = 0.8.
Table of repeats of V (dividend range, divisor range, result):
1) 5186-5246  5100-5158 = 1.11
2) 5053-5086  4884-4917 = 0.88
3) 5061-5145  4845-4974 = 0.87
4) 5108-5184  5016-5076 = 0.86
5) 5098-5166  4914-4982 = 0.84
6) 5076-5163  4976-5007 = 0.92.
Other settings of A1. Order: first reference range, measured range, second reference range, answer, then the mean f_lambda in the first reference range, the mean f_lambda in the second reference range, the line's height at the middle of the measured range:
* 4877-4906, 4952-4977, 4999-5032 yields -0.06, 40.2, 36.6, 38.1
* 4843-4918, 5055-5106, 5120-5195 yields -0.08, 39.5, 30.2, 32.8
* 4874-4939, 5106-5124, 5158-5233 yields -0.05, 39.6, 31.9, 34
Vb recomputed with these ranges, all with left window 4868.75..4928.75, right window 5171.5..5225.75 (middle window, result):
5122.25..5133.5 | 0.016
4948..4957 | -0.137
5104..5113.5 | 0.047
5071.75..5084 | 0.031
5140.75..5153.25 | 0.034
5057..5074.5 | -0.034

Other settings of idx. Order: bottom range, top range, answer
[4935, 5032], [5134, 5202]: 0.79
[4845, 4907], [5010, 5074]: 0.92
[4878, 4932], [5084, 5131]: 0.89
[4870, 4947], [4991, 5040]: 0.94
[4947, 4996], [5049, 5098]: 0.90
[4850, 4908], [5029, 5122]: 0.91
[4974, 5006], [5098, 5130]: 0.90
